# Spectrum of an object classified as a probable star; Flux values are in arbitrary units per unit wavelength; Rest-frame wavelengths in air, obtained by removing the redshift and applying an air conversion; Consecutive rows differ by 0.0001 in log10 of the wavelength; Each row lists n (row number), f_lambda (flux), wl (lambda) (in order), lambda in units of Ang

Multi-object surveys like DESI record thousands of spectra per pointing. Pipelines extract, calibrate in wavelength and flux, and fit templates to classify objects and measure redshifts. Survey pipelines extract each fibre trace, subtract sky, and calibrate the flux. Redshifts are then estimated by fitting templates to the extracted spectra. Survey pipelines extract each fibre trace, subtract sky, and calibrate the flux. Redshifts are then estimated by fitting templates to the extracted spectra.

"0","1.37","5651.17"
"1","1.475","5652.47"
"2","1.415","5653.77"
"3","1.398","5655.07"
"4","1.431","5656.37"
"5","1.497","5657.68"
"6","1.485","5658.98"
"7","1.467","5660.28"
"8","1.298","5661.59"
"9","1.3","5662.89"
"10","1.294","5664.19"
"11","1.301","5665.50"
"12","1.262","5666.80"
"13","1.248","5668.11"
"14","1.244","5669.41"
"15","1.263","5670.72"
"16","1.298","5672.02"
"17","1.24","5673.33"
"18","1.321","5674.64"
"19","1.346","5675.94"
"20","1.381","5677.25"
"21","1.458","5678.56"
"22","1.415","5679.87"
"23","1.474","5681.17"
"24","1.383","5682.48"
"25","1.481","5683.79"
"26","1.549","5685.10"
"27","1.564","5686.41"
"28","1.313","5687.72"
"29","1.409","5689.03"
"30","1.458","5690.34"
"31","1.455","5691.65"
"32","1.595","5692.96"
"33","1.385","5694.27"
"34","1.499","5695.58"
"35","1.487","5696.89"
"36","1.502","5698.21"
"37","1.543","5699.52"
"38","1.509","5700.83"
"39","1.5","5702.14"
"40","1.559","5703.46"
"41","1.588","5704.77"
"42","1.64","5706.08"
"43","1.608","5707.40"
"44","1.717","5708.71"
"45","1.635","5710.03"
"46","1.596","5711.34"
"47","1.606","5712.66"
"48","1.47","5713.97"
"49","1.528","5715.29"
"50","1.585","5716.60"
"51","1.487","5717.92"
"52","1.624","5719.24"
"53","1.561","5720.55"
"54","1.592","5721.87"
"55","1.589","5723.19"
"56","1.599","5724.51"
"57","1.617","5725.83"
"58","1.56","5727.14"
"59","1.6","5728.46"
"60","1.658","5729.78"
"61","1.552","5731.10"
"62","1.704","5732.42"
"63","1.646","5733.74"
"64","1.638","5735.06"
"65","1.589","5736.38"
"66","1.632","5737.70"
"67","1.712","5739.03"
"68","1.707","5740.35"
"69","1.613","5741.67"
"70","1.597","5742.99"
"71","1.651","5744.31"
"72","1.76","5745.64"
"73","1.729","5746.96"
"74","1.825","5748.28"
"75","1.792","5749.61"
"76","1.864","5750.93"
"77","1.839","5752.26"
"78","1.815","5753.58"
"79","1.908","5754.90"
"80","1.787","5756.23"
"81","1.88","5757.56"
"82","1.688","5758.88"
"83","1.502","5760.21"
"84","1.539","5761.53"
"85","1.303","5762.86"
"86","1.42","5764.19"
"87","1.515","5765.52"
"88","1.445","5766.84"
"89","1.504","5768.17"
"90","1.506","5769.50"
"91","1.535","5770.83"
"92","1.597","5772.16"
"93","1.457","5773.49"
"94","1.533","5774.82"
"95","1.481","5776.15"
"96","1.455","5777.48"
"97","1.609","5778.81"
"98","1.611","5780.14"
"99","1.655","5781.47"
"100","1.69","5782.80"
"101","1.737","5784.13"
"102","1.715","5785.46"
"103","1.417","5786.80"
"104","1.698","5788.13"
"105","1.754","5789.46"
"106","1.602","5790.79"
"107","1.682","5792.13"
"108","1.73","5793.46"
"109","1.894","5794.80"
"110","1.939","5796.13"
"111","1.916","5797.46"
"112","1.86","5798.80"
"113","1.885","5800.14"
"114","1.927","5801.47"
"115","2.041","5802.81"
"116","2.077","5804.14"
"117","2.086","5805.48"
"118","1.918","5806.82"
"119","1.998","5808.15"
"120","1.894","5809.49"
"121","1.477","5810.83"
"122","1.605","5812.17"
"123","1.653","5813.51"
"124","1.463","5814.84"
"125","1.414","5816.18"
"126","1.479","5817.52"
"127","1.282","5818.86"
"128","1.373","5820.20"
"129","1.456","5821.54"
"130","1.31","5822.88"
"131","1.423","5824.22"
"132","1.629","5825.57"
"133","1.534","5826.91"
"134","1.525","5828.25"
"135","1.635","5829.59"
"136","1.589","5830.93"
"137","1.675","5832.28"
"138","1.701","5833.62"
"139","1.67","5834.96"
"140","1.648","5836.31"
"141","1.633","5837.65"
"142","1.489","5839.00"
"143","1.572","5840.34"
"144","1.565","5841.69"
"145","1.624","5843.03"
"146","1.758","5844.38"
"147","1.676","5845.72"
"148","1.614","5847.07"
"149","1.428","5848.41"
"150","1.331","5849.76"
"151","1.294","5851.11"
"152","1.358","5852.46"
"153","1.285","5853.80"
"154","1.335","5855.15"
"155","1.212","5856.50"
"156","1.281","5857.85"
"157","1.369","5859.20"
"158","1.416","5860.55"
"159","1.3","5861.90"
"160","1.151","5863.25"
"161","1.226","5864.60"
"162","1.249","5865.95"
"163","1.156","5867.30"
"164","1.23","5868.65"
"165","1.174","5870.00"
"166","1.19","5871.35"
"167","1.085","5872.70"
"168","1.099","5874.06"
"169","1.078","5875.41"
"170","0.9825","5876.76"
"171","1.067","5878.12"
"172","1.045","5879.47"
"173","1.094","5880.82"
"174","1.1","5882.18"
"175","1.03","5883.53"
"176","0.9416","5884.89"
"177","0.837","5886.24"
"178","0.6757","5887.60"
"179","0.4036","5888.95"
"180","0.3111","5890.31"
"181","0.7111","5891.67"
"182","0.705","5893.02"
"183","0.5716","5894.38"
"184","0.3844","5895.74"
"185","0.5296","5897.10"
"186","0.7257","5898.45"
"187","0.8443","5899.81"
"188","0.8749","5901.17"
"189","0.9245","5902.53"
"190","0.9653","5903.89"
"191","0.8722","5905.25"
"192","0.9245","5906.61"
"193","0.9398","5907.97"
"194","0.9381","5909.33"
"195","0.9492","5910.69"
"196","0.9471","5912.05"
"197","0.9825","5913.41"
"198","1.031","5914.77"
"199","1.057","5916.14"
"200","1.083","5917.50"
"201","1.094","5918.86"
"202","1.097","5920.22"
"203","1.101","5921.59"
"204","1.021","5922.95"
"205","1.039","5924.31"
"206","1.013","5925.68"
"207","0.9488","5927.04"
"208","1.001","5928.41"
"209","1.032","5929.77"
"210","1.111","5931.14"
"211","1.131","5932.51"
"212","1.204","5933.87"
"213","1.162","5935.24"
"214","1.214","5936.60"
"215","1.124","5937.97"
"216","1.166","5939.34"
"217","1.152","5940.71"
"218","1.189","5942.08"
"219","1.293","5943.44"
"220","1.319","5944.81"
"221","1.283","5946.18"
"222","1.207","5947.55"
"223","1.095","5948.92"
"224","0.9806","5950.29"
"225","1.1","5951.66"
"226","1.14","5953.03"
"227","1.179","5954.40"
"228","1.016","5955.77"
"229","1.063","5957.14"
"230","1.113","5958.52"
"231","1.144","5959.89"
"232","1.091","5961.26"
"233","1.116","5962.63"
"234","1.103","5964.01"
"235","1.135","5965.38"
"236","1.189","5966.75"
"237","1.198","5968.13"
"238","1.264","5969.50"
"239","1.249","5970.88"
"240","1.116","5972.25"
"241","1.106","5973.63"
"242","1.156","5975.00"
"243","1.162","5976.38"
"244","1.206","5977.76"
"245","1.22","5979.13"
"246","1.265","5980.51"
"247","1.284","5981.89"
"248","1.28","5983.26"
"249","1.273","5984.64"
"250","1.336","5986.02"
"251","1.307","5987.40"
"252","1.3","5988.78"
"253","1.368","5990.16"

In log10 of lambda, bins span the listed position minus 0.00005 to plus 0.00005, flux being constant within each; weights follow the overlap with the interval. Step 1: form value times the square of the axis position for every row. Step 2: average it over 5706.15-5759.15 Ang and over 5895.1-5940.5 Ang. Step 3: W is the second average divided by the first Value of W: 0.63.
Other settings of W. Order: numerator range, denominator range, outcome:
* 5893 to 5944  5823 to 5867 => 0.69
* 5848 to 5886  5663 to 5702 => 0.90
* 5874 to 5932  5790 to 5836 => 0.56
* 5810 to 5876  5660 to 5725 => 1.02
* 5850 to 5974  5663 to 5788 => 0.73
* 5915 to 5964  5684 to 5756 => 0.75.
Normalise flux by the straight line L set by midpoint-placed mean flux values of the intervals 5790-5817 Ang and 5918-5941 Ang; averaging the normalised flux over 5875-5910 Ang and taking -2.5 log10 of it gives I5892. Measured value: 0.50 mag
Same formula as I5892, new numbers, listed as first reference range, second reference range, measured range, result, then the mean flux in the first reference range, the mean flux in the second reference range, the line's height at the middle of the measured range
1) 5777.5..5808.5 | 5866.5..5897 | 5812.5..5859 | -0.11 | 1.79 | 0.897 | 1.36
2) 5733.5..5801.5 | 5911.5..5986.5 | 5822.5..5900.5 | 0.16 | 1.67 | 1.14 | 1.39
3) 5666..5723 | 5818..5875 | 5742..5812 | -0.18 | 1.47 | 1.42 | 1.44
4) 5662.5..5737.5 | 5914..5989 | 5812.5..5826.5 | -0.10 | 1.49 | 1.15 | 1.33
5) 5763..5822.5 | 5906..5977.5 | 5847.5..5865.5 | 0.09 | 1.65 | 1.11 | 1.42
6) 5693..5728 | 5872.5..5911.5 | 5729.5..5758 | -0.20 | 1.56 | 0.846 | 1.43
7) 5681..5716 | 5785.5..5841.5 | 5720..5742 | -0.04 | 1.52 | 1.67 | 1.56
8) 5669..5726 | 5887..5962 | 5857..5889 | 0.00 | 1.49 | 0.986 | 1.1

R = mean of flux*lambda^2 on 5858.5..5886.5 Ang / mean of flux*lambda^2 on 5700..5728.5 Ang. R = 0.76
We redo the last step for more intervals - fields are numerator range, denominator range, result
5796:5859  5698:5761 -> 1.01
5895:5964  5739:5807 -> 0.65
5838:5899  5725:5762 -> 0.69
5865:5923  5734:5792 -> 0.60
